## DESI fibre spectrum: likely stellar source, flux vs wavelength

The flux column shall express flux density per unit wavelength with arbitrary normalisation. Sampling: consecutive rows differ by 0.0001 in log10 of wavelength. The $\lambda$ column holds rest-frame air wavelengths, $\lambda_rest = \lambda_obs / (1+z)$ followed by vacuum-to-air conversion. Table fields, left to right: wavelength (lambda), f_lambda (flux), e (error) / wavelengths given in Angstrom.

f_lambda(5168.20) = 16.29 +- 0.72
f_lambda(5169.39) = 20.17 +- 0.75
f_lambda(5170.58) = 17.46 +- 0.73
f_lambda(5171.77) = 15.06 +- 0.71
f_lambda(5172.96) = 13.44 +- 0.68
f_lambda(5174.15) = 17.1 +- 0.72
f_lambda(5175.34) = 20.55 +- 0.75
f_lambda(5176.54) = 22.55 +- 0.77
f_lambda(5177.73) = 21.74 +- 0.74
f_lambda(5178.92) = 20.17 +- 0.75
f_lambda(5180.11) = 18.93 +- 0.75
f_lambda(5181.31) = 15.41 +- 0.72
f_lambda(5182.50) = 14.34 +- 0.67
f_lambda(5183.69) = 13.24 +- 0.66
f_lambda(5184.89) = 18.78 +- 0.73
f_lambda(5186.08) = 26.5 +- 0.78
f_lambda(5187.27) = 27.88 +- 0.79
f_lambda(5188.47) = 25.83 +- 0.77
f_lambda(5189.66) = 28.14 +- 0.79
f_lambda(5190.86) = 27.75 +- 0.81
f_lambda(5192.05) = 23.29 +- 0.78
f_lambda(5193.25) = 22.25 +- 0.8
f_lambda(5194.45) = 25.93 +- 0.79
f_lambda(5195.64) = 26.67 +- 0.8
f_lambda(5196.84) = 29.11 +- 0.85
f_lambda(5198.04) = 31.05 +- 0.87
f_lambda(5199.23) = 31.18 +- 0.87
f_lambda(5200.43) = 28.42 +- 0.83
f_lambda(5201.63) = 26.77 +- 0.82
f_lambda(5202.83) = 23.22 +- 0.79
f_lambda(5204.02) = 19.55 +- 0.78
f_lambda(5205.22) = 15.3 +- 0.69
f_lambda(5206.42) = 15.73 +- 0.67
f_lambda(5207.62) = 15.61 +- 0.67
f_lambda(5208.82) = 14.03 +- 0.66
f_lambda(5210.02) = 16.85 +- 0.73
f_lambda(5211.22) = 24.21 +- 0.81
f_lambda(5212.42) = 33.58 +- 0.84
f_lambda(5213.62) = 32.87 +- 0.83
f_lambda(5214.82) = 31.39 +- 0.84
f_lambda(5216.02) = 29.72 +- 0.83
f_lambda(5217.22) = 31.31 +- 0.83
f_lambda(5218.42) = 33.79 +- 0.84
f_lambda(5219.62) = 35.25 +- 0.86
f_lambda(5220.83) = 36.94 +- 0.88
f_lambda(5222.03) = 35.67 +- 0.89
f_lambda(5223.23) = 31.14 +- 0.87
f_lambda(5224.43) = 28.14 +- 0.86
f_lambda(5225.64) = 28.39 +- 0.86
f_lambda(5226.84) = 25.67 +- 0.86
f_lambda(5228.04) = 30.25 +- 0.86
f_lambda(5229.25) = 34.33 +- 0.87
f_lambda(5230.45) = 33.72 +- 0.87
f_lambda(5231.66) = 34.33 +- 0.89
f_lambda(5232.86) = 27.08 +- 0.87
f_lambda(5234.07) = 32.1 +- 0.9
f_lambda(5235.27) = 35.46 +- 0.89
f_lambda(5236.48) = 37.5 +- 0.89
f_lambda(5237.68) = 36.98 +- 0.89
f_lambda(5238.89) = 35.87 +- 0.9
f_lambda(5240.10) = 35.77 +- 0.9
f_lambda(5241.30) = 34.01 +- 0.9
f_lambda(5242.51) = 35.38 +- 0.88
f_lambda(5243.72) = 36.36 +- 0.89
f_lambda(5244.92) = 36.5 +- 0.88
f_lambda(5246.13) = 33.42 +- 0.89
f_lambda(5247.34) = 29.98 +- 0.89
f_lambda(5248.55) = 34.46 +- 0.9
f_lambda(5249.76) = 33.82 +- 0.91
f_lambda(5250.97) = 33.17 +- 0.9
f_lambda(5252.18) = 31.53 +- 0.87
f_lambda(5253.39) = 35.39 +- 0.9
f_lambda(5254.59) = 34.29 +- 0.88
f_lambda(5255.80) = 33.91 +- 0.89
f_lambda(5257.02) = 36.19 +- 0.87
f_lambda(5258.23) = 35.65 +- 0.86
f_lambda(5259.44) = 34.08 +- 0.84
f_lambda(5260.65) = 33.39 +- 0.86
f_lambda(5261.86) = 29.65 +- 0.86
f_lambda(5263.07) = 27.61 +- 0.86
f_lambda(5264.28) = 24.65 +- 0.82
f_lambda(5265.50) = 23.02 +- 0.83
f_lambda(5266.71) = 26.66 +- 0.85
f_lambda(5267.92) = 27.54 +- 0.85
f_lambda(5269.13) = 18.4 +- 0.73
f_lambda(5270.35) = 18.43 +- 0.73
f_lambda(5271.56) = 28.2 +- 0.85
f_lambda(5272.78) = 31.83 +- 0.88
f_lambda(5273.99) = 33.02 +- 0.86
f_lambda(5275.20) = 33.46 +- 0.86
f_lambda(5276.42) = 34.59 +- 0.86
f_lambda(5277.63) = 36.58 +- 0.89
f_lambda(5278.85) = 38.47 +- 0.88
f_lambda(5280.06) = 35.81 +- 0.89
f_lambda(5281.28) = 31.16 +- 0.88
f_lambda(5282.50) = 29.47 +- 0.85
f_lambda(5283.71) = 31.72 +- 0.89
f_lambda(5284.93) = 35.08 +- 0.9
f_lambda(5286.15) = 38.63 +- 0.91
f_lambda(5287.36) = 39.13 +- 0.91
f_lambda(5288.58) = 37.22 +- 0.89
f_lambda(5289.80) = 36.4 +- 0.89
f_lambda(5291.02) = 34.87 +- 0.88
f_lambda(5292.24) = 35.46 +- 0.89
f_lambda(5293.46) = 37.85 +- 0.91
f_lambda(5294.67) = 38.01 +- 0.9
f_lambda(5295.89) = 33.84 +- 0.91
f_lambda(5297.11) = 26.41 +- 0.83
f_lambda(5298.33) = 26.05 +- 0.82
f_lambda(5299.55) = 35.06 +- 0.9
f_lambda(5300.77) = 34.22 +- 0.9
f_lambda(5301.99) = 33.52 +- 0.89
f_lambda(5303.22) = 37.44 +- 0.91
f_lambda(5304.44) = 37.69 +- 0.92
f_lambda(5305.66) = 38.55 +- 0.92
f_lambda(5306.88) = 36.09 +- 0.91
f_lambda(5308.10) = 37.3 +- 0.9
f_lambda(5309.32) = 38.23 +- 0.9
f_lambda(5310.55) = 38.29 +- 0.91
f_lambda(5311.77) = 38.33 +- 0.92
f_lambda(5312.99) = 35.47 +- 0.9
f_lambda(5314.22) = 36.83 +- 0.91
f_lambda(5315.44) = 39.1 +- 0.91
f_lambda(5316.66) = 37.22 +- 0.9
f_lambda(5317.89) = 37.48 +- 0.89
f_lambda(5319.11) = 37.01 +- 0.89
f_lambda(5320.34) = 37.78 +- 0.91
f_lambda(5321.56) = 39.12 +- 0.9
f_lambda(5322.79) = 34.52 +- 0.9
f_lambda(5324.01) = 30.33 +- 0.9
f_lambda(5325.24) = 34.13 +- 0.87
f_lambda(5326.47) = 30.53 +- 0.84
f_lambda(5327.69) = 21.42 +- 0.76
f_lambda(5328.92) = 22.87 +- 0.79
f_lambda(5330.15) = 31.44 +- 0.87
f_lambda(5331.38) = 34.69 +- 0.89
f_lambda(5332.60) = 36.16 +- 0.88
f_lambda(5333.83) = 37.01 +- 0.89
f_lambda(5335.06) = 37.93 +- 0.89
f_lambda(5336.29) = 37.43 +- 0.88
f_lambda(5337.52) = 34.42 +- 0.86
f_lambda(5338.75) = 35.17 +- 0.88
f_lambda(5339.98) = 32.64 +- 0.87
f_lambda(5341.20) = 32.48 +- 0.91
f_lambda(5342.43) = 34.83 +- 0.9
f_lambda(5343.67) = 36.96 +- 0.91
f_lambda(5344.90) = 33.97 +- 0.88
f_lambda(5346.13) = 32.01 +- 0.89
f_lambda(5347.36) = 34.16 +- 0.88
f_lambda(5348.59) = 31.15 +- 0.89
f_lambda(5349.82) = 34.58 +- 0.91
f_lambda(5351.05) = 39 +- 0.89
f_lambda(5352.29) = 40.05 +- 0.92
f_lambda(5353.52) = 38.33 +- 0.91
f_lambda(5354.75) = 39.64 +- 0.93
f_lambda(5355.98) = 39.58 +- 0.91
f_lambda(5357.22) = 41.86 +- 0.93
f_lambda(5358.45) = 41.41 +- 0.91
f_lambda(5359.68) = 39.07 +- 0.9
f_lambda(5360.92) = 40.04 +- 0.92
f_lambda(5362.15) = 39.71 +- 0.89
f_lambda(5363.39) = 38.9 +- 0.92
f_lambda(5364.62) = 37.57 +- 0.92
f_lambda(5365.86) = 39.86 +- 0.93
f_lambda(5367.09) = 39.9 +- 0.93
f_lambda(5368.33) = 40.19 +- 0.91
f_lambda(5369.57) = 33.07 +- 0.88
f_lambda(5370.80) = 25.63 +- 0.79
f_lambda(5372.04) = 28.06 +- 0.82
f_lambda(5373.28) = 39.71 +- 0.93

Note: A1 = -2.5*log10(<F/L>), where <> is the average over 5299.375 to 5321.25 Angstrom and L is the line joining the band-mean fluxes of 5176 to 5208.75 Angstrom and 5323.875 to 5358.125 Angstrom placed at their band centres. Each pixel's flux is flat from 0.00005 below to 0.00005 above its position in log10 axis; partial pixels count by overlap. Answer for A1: -0.16 mag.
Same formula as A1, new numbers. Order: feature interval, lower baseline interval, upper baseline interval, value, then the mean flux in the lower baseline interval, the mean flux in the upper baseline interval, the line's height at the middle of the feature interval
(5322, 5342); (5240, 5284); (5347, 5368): 0.13 mag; 31.8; 38.6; 36.8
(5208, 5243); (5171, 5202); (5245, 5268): -0.13 mag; 22.7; 31.7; 27.7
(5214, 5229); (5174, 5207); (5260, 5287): -0.22 mag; 22.8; 30.4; 25.7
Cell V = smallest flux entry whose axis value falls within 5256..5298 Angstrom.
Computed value 18.4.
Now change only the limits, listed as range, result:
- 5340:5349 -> 31.15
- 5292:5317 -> 26.05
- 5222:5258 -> 25.67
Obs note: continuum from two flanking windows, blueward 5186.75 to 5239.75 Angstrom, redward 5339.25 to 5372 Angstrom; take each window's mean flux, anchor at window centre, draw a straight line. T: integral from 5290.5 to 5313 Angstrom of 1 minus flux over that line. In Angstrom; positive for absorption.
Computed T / -1.2 Angstrom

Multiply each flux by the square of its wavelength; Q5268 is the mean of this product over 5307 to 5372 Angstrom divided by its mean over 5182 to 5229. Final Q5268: 1.44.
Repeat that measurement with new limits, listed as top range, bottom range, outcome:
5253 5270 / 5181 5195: 1.36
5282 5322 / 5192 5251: 1.25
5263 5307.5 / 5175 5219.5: 1.40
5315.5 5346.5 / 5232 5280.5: 1.09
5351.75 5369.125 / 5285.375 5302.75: 1.17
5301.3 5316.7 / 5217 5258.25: 1.14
